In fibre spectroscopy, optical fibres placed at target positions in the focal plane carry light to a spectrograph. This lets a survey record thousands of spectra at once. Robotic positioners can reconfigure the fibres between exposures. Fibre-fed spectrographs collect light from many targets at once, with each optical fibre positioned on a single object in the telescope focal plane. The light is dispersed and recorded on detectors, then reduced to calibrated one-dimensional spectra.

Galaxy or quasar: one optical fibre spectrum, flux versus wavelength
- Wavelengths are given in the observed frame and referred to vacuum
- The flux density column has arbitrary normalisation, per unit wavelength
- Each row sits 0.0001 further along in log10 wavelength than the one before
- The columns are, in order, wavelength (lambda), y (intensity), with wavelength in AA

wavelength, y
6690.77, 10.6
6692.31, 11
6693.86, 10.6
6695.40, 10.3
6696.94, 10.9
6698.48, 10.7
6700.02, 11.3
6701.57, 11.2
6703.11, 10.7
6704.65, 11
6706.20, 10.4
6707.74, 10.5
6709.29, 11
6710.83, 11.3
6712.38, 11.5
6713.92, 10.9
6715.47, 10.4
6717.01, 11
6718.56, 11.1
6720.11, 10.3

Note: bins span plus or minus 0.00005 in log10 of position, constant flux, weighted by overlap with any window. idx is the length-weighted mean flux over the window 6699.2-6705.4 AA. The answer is 11.1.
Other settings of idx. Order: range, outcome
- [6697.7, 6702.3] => 11.1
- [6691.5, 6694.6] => 10.8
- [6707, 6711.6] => 10.9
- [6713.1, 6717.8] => 10.8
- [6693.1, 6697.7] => 10.6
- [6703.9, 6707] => 10.7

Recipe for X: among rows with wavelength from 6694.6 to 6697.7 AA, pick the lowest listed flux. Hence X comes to 10.3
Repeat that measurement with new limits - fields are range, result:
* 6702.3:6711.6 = 10.4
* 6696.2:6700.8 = 10.7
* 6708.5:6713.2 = 11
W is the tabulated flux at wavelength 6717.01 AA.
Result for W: 11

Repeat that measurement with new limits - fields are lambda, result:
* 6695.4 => 10.3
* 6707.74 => 10.5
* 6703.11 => 10.7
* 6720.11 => 10.3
